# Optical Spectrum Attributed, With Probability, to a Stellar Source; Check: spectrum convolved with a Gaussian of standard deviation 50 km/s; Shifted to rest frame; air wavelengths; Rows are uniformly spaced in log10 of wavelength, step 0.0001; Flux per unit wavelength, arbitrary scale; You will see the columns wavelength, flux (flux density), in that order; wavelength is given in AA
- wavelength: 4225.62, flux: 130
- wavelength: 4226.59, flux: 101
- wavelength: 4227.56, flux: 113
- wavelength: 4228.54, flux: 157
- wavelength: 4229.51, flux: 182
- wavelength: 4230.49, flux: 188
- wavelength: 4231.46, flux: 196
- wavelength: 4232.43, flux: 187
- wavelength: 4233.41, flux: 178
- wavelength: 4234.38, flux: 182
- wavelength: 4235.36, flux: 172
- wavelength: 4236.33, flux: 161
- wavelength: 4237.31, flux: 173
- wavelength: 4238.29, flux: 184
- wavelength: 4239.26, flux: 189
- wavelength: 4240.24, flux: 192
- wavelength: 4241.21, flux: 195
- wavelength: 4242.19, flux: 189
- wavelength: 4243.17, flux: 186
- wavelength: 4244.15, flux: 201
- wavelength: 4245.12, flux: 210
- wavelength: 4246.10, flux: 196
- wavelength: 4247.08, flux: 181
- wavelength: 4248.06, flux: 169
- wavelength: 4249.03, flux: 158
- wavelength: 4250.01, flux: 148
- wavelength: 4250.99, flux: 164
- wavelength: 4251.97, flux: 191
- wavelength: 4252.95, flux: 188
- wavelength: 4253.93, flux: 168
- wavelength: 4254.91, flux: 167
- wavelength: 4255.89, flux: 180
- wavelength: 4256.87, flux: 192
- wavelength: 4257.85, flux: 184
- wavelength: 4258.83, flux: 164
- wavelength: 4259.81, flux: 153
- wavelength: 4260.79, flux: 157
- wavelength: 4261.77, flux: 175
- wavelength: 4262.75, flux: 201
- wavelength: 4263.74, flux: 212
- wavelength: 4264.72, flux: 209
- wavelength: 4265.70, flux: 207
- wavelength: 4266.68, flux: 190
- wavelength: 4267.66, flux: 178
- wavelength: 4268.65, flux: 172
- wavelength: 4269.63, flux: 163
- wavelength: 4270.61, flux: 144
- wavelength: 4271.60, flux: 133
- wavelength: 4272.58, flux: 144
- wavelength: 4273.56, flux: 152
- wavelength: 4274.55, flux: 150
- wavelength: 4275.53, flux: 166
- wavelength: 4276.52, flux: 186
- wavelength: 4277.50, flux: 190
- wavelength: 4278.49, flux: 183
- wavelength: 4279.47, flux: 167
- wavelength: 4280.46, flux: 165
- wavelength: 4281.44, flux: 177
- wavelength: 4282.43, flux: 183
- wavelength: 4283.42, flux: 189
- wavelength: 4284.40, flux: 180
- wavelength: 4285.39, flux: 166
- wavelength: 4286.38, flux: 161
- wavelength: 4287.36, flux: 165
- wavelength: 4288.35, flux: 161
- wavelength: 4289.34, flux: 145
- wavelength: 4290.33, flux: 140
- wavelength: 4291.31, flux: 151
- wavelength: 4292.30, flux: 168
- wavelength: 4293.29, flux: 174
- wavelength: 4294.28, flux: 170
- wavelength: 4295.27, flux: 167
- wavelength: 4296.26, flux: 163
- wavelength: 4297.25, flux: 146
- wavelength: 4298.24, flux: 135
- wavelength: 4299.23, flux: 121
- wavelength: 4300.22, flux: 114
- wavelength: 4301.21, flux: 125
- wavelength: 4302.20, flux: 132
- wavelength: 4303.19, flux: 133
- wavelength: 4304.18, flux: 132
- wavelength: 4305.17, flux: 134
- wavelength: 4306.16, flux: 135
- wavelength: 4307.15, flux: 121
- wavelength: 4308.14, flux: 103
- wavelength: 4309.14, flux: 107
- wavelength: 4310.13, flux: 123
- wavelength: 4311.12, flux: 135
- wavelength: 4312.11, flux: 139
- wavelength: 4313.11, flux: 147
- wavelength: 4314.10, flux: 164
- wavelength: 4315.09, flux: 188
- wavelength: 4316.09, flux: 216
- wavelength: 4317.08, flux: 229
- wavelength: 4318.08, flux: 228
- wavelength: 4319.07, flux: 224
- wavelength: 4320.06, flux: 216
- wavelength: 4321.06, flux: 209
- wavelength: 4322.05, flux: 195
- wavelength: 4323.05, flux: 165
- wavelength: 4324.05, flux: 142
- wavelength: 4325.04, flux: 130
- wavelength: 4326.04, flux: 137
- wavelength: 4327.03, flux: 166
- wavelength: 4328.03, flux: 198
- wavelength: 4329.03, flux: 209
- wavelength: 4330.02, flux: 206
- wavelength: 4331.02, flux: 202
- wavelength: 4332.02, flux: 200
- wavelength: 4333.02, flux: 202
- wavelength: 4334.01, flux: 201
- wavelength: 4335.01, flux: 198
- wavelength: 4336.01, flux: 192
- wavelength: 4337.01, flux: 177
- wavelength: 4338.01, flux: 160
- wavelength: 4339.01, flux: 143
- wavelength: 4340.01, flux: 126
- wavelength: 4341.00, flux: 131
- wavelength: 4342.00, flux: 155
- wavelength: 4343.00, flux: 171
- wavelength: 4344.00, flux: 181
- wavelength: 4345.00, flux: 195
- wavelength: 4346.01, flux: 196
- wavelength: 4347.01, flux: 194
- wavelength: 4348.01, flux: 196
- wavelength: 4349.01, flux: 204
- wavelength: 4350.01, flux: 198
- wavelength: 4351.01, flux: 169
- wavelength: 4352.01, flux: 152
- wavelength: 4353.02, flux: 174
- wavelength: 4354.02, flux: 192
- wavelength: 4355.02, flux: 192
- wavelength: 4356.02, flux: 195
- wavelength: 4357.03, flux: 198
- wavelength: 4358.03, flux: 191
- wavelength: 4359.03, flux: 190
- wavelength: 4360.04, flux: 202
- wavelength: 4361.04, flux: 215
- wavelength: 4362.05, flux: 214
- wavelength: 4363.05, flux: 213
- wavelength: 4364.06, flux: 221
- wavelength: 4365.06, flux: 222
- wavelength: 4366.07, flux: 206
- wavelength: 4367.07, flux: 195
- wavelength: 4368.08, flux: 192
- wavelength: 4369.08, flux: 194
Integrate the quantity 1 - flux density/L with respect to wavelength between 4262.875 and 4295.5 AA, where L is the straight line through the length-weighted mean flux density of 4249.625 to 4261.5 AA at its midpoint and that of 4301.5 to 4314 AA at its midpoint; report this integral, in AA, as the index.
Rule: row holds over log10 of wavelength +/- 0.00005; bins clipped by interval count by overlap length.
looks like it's -3.8 AA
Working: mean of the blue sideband 172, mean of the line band 170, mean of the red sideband 130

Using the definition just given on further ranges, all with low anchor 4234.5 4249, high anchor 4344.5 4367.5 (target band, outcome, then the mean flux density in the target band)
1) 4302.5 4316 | 3.8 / 138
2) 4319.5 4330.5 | 0.8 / 180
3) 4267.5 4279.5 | 1.6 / 163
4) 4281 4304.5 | 4.4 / 154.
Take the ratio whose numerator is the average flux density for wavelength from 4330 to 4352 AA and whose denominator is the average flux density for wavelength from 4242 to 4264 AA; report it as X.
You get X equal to 1.01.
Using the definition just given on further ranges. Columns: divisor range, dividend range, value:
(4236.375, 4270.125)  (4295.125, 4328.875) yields 0.86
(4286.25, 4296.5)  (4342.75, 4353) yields 1.16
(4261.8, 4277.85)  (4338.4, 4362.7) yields 1.04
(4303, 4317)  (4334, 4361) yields 1.25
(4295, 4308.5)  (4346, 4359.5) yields 1.42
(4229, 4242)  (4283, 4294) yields 0.89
